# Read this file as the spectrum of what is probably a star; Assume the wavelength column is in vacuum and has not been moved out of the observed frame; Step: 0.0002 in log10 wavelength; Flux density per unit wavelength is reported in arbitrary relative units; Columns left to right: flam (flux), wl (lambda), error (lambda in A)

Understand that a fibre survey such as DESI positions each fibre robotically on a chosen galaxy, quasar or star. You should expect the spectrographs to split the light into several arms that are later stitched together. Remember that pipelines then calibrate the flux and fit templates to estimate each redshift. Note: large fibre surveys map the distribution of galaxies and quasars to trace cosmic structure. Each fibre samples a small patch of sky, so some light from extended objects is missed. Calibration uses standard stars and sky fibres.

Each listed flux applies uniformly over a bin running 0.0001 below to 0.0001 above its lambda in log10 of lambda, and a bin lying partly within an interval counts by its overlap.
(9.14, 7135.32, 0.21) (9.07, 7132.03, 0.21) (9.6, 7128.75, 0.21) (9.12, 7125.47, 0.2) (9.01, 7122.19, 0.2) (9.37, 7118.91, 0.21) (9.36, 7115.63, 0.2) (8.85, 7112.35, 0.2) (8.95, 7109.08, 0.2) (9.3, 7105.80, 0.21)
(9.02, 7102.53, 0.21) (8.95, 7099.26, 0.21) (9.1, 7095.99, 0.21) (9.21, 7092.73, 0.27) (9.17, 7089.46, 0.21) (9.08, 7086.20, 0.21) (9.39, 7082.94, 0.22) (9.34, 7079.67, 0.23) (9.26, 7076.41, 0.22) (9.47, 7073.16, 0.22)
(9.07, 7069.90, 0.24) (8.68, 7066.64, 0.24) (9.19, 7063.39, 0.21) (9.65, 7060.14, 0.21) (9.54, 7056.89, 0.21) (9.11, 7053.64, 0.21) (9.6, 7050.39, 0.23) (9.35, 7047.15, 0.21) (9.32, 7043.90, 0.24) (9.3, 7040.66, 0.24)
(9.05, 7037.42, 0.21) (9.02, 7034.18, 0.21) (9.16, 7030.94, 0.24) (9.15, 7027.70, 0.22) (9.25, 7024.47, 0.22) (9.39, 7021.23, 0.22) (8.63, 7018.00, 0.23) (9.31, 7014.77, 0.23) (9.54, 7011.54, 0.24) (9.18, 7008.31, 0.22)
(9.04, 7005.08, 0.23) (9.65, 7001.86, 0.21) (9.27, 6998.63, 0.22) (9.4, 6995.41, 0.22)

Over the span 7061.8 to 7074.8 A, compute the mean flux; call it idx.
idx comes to 9.1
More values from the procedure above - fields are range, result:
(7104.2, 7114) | 9.03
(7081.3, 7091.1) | 9.21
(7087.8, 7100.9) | 9.11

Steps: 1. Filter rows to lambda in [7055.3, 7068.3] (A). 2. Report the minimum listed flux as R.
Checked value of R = 8.68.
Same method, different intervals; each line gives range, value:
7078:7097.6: 9.08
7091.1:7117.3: 8.85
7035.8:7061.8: 9.05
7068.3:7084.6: 9.07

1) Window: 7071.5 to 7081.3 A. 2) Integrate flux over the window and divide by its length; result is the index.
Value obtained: 9.36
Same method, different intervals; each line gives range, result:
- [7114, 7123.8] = 9.24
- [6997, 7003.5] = 9.46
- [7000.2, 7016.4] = 9.34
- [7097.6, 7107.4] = 9.09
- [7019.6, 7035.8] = 9.19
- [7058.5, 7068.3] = 9.17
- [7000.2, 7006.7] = 9.34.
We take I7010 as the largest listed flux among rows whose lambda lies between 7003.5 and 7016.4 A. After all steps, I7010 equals 9.54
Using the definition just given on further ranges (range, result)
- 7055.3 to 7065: 9.65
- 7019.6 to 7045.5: 9.39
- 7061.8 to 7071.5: 9.19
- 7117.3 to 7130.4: 9.6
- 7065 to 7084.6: 9.47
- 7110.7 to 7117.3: 9.36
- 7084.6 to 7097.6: 9.21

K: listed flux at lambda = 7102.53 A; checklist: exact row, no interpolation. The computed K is 9.02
